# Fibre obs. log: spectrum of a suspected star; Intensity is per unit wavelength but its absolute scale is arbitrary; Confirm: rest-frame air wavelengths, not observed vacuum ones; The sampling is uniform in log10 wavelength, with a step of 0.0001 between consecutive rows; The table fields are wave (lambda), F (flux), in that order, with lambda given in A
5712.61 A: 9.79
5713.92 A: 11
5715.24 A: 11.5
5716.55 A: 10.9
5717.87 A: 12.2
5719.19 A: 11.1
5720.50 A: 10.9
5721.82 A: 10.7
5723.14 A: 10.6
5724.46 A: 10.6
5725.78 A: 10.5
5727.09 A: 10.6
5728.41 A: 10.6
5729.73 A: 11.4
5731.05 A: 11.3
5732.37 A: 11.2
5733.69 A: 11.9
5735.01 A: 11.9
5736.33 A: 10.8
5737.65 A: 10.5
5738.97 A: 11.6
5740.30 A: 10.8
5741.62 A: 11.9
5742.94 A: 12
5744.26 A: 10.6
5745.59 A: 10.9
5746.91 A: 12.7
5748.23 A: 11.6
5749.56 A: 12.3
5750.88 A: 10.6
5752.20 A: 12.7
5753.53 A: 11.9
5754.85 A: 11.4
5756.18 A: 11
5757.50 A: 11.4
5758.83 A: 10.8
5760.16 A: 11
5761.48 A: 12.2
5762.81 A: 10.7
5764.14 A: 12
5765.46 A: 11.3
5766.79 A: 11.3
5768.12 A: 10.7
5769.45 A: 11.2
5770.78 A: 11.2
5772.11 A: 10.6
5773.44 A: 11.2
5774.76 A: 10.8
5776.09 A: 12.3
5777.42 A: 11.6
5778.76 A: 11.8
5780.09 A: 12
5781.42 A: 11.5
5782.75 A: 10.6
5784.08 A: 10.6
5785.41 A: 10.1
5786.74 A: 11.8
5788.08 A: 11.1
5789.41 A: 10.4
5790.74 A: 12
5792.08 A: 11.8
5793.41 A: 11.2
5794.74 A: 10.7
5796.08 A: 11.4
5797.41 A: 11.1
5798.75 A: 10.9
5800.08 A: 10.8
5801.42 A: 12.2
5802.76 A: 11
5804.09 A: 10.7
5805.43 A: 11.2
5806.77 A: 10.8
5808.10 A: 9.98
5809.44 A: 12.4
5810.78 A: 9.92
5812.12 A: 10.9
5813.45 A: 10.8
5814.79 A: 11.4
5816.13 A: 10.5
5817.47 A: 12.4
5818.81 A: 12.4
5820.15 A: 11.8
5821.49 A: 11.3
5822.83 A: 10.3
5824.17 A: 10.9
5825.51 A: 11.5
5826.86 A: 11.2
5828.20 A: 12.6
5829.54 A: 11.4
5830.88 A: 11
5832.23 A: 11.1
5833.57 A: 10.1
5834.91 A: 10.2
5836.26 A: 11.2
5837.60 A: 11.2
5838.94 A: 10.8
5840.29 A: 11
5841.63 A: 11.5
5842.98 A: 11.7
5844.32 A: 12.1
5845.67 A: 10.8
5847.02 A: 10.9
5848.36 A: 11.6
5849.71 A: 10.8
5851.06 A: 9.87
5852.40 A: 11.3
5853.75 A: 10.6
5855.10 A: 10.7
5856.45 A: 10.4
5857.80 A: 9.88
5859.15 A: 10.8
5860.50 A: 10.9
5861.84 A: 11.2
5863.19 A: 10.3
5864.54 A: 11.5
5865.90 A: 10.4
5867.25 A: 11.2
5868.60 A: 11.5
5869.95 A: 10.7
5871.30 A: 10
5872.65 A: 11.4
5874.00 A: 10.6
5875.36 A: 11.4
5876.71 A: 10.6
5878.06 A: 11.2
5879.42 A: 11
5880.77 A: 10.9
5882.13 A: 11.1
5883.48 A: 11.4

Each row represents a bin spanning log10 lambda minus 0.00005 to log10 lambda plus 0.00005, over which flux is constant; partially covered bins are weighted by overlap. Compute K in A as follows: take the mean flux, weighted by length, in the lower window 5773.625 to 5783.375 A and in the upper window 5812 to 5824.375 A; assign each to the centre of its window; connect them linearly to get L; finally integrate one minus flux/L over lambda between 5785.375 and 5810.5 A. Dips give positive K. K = 0.6 A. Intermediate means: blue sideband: 11.5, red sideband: 11.3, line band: 11.1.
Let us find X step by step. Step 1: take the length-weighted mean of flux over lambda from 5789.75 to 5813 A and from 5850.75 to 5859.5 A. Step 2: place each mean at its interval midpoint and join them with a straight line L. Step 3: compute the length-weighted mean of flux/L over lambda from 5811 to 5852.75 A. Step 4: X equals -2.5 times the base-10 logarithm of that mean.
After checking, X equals -0.04 mag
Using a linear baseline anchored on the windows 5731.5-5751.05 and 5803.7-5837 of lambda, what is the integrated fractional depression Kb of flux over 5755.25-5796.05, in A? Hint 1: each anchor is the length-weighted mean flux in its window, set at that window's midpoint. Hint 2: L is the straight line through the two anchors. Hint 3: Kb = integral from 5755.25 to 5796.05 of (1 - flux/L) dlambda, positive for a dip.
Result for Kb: 0.24 A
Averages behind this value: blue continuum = 11.4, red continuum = 11.1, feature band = 11.2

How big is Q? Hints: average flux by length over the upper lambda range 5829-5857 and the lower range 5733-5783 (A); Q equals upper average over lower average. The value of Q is 1.0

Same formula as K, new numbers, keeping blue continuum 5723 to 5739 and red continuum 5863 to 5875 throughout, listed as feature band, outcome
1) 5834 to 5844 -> -0.17 A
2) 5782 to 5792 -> -0.03 A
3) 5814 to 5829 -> -0.75 A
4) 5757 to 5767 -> -0.31 A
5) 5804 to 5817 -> 0.06 A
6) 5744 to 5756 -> -0.69 A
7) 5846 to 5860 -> 0.26 A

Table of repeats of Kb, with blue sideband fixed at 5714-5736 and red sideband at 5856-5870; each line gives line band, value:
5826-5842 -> -0.3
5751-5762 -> -0.5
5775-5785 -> -0.4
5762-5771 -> -0.2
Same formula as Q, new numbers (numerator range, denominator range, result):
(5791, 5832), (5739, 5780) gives 0.98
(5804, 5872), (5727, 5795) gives 0.97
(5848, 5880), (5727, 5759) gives 0.95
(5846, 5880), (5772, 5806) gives 0.97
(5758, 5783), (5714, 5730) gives 1.03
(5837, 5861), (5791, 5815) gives 0.99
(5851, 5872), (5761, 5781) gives 0.94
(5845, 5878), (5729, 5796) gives 0.95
